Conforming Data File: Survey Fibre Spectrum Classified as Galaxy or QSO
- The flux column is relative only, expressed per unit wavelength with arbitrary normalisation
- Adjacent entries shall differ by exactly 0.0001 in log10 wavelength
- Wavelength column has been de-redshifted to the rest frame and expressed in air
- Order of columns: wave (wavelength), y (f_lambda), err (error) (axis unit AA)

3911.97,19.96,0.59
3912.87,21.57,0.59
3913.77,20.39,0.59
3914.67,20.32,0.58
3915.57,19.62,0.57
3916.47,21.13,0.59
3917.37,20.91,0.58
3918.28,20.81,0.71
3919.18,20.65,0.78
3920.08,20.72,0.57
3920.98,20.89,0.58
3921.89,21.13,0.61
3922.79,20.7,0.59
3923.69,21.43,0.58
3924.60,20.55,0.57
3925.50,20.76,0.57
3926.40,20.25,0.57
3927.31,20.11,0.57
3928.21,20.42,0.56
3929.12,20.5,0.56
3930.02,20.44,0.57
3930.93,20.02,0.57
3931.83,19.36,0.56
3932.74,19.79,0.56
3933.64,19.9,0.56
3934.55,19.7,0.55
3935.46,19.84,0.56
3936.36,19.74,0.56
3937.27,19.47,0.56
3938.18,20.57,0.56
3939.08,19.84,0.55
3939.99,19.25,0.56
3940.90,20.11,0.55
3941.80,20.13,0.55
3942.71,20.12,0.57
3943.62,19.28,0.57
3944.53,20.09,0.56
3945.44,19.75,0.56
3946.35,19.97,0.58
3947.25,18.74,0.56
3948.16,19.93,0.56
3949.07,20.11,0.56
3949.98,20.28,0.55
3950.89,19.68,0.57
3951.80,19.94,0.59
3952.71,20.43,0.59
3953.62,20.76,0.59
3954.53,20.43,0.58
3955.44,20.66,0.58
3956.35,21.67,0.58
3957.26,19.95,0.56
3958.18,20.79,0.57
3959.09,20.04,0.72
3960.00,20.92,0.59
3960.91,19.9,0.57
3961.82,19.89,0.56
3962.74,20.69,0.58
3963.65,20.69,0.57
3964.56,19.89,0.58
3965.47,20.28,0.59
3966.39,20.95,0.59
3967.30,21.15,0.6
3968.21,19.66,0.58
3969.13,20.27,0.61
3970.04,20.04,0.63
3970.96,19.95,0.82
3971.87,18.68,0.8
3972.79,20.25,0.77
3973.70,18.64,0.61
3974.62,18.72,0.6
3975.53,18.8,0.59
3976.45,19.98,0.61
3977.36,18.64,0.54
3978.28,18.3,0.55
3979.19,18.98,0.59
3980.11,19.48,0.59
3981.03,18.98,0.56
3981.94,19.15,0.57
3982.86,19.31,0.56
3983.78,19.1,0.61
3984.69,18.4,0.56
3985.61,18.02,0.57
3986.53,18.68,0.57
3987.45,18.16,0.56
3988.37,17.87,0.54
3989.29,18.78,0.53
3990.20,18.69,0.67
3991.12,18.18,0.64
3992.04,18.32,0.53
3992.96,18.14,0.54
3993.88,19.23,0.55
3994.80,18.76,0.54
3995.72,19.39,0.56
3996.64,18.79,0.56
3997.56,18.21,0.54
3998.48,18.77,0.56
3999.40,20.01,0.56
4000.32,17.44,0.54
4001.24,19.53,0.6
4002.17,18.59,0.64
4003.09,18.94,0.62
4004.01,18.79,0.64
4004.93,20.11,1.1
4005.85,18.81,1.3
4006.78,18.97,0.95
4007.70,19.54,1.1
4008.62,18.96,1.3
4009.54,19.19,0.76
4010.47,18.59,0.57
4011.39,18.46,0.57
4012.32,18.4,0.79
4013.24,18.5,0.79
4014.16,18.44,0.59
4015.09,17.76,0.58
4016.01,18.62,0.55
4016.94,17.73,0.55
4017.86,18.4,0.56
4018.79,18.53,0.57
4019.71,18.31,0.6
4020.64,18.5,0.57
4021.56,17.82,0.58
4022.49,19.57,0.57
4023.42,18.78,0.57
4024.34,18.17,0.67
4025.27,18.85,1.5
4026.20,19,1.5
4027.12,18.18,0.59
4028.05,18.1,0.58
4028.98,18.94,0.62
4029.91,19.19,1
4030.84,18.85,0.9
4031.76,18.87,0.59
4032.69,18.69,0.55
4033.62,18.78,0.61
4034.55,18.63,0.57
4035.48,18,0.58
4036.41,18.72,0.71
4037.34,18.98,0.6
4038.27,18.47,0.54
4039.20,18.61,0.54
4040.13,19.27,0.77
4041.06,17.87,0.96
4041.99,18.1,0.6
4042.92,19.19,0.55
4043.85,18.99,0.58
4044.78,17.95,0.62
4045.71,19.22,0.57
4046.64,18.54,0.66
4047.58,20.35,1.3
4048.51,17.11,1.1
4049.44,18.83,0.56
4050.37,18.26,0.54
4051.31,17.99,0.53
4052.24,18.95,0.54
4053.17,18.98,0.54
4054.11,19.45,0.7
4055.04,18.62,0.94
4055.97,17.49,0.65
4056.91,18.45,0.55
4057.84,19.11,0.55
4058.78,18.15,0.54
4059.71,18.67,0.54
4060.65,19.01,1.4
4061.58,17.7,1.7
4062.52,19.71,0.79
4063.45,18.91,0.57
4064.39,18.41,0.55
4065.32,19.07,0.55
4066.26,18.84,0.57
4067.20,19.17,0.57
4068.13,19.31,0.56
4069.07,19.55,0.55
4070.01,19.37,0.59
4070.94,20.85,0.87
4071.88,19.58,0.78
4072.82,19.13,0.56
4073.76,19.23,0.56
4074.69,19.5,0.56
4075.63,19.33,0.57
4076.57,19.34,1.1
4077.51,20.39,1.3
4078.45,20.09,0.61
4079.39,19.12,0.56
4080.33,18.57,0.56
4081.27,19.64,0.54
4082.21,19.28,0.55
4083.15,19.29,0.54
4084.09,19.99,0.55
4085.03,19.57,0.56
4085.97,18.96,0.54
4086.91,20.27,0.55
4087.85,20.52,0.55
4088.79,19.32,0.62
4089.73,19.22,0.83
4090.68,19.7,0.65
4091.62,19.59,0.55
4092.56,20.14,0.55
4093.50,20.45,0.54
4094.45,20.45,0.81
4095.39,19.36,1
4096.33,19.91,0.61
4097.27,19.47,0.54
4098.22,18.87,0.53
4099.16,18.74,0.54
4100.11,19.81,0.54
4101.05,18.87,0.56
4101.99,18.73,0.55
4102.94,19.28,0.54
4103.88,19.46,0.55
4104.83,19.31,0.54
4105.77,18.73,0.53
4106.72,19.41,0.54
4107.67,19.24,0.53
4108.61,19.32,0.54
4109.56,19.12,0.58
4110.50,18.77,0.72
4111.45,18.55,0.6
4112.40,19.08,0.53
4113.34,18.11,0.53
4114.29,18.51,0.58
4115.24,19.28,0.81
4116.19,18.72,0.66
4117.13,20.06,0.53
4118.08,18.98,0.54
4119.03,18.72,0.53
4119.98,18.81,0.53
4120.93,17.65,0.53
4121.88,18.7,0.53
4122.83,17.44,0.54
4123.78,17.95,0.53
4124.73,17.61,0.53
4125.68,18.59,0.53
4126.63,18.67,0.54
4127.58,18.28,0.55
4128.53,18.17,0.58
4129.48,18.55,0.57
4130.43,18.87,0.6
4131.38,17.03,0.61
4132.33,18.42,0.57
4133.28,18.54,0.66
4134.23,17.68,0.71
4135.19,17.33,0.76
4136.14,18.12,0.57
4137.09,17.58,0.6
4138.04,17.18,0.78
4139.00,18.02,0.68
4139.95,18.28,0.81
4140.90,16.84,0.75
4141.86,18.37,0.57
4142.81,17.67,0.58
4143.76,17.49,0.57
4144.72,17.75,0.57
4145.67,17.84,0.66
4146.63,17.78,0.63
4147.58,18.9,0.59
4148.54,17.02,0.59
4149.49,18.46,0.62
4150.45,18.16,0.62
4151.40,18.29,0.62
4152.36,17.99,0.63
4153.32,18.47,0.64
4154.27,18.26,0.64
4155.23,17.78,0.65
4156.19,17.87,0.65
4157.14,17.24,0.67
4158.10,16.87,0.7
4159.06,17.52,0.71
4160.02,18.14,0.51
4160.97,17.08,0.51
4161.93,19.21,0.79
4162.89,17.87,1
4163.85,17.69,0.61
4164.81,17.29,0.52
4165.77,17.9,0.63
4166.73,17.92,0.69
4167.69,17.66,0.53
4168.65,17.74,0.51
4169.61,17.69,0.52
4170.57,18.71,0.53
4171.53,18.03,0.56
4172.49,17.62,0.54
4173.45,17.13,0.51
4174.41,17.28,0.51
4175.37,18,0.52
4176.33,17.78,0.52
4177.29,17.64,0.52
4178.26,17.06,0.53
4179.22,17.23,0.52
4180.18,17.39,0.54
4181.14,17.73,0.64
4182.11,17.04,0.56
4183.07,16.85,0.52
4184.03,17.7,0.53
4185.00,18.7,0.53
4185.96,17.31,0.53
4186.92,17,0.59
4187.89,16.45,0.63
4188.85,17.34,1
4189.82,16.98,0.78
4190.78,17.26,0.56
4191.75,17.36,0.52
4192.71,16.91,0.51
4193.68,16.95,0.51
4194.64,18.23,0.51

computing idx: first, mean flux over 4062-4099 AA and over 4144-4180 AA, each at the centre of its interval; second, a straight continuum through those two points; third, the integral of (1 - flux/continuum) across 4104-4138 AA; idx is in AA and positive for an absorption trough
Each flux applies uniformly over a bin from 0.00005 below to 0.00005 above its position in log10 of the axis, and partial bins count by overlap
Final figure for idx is 0.3 AA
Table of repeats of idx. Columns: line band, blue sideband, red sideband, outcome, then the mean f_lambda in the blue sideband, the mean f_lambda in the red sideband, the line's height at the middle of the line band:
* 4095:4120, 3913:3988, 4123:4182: -1.0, 20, 17.8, 18.3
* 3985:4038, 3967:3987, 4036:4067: 0.9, 19.2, 18.7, 19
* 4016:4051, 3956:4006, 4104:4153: 0.7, 19.3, 18.3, 19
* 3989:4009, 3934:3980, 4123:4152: 0.6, 19.9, 18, 19.5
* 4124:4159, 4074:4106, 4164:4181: 0.8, 19.5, 17.7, 18.4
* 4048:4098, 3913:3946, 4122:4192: -1.5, 20.3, 17.8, 18.7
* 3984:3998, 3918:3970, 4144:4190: 0.8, 20.2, 17.7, 19.7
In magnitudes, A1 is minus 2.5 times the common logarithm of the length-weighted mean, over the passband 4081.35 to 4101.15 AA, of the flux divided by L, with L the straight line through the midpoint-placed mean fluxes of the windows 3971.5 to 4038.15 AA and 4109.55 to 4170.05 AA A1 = -0.07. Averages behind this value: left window 18.7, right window 18.1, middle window 19.6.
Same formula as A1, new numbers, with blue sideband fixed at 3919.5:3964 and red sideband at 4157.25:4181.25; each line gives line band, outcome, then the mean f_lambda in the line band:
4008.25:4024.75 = 0.051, 18.5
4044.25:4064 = 0.019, 18.6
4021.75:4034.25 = 0.029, 18.7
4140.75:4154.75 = -0.004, 18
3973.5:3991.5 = 0.057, 18.7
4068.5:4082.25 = -0.046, 19.5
